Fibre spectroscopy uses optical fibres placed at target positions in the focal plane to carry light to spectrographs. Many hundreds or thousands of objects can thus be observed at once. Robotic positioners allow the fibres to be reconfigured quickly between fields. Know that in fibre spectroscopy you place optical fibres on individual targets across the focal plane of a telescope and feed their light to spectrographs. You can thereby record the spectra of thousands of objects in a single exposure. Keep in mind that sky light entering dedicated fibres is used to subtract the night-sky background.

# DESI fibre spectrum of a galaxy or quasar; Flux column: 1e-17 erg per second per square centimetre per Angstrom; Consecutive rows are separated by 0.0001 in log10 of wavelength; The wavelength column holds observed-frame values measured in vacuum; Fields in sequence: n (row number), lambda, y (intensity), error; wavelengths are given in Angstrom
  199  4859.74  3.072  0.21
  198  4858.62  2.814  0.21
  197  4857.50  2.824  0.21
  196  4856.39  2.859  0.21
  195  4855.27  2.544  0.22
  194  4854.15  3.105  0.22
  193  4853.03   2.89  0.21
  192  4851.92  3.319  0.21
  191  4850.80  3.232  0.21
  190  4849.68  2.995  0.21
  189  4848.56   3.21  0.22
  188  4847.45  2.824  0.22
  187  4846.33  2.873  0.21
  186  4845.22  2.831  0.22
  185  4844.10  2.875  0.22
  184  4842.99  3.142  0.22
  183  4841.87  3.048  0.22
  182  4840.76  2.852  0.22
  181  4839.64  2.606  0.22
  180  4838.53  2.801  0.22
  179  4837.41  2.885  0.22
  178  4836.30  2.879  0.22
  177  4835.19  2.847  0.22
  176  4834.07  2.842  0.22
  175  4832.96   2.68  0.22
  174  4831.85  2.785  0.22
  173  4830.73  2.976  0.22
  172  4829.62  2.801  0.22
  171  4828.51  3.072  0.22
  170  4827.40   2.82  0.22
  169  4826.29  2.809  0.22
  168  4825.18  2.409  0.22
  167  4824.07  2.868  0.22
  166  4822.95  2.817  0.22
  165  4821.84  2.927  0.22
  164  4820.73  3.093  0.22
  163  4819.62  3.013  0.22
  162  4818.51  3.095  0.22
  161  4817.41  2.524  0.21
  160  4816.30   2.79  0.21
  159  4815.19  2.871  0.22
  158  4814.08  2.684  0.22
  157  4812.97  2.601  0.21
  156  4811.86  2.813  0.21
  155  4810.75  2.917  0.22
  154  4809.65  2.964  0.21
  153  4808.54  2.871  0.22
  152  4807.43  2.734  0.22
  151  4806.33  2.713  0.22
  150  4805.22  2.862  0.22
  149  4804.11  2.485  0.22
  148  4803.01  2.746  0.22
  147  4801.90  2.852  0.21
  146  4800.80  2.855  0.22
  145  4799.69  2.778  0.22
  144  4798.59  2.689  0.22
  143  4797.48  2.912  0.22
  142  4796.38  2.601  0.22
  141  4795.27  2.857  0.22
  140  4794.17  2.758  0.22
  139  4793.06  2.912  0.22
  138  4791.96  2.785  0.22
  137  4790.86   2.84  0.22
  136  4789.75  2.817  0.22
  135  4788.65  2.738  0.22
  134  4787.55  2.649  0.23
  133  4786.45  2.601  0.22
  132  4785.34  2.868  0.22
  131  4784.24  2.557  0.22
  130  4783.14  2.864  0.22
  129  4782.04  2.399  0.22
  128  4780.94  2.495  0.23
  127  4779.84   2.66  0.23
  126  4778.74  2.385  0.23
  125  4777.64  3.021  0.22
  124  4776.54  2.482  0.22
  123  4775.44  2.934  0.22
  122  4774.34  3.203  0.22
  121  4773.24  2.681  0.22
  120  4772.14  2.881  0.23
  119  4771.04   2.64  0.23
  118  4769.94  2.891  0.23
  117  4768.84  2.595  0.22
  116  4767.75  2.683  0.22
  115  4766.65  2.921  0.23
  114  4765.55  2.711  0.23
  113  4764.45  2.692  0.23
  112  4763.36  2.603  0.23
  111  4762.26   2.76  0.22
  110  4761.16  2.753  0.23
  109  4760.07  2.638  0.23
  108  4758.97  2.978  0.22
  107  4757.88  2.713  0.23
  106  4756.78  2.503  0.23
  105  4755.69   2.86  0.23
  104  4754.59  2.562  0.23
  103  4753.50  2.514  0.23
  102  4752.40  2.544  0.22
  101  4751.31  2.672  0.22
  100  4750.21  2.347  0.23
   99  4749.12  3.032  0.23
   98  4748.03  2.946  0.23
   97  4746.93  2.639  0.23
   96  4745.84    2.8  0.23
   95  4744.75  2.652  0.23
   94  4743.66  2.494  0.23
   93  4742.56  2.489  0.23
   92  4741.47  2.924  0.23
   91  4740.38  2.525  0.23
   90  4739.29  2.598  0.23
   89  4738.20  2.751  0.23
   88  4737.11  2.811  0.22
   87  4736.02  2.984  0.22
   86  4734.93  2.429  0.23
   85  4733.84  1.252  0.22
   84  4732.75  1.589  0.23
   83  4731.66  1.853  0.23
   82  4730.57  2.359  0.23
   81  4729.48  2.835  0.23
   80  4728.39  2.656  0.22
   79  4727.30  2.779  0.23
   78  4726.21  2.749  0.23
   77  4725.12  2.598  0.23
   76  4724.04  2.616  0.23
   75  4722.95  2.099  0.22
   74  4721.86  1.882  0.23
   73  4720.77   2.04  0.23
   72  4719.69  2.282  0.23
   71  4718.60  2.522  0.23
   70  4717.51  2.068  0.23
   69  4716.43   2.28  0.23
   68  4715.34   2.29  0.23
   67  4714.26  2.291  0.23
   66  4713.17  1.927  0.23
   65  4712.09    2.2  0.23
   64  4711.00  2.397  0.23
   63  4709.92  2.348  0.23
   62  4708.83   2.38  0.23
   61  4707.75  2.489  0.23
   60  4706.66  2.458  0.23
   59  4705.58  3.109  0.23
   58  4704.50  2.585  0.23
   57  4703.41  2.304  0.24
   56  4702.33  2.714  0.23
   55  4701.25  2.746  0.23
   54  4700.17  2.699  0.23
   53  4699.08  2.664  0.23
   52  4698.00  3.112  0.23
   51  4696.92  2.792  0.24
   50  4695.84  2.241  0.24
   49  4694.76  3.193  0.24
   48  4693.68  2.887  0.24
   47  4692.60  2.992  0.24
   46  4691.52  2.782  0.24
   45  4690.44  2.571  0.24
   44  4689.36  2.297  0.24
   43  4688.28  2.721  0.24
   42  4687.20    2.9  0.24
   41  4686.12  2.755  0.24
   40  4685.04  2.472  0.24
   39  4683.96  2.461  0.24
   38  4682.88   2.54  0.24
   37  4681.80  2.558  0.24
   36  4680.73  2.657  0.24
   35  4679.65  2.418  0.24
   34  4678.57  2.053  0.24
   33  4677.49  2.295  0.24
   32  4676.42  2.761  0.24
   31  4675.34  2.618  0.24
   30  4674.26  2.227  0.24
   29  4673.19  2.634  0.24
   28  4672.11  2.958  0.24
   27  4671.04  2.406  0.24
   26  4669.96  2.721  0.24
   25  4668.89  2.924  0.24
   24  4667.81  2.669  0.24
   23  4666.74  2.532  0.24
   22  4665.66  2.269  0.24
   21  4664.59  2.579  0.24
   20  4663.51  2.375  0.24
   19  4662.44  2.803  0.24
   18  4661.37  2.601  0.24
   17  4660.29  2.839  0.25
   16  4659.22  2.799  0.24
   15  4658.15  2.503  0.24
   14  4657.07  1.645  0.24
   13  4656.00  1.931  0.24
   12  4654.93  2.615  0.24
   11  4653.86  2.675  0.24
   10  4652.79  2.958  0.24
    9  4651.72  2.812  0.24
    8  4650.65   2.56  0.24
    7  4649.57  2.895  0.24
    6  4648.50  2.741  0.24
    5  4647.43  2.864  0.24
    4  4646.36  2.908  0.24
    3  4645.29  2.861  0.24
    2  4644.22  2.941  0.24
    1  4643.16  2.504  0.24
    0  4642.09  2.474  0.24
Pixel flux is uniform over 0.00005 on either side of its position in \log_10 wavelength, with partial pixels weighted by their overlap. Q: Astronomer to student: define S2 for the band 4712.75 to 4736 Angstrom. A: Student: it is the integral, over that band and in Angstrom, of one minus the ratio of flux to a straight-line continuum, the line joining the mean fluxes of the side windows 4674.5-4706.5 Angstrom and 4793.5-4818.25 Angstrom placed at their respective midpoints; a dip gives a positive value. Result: 3.5 Angstrom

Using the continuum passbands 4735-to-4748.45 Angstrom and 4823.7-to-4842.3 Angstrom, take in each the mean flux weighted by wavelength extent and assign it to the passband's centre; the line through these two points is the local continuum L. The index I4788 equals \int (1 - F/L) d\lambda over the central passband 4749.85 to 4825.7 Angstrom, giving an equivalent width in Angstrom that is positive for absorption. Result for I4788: 0.5 Angstrom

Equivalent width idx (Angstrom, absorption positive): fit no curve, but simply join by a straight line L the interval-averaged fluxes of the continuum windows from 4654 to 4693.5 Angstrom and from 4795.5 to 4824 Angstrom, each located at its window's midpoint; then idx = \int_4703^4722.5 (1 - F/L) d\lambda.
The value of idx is 2.3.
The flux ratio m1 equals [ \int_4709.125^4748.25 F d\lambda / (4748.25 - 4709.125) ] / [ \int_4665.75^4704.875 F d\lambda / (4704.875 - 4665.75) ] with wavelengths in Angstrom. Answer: 0.9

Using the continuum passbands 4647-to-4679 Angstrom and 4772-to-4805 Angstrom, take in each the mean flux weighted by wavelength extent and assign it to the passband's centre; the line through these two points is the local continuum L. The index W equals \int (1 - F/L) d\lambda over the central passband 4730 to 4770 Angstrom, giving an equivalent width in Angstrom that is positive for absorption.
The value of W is 1.5 Angstrom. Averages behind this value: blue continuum 2.58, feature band 2.59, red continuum 2.74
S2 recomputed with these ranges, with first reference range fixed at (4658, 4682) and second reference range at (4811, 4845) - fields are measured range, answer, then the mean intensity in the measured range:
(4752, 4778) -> -0.04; 2.74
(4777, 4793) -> 0.42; 2.7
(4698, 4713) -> 0.48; 2.55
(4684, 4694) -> -0.32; 2.69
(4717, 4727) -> 1.25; 2.33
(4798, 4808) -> 0.19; 2.75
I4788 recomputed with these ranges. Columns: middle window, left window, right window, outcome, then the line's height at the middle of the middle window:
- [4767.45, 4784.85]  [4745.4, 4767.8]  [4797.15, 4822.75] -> 0.2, 2.75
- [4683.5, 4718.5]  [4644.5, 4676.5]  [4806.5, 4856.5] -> 1.5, 2.68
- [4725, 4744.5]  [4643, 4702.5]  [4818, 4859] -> 1.8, 2.74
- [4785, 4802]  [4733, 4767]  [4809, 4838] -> -0.1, 2.76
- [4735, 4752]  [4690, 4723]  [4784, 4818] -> -0.6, 2.6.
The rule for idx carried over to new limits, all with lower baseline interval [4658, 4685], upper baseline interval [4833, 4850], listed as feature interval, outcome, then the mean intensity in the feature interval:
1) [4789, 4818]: 0.4 Angstrom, 2.78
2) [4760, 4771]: 0.1 Angstrom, 2.73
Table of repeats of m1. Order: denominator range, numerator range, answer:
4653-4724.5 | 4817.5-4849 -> 1.14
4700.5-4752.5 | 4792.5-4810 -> 1.13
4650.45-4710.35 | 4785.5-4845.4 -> 1.08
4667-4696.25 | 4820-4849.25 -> 1.10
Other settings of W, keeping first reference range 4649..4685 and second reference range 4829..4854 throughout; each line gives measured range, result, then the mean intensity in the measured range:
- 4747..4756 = 0.18 Angstrom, 2.68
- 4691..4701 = -0.77 Angstrom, 2.82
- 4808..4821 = 0.08 Angstrom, 2.85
